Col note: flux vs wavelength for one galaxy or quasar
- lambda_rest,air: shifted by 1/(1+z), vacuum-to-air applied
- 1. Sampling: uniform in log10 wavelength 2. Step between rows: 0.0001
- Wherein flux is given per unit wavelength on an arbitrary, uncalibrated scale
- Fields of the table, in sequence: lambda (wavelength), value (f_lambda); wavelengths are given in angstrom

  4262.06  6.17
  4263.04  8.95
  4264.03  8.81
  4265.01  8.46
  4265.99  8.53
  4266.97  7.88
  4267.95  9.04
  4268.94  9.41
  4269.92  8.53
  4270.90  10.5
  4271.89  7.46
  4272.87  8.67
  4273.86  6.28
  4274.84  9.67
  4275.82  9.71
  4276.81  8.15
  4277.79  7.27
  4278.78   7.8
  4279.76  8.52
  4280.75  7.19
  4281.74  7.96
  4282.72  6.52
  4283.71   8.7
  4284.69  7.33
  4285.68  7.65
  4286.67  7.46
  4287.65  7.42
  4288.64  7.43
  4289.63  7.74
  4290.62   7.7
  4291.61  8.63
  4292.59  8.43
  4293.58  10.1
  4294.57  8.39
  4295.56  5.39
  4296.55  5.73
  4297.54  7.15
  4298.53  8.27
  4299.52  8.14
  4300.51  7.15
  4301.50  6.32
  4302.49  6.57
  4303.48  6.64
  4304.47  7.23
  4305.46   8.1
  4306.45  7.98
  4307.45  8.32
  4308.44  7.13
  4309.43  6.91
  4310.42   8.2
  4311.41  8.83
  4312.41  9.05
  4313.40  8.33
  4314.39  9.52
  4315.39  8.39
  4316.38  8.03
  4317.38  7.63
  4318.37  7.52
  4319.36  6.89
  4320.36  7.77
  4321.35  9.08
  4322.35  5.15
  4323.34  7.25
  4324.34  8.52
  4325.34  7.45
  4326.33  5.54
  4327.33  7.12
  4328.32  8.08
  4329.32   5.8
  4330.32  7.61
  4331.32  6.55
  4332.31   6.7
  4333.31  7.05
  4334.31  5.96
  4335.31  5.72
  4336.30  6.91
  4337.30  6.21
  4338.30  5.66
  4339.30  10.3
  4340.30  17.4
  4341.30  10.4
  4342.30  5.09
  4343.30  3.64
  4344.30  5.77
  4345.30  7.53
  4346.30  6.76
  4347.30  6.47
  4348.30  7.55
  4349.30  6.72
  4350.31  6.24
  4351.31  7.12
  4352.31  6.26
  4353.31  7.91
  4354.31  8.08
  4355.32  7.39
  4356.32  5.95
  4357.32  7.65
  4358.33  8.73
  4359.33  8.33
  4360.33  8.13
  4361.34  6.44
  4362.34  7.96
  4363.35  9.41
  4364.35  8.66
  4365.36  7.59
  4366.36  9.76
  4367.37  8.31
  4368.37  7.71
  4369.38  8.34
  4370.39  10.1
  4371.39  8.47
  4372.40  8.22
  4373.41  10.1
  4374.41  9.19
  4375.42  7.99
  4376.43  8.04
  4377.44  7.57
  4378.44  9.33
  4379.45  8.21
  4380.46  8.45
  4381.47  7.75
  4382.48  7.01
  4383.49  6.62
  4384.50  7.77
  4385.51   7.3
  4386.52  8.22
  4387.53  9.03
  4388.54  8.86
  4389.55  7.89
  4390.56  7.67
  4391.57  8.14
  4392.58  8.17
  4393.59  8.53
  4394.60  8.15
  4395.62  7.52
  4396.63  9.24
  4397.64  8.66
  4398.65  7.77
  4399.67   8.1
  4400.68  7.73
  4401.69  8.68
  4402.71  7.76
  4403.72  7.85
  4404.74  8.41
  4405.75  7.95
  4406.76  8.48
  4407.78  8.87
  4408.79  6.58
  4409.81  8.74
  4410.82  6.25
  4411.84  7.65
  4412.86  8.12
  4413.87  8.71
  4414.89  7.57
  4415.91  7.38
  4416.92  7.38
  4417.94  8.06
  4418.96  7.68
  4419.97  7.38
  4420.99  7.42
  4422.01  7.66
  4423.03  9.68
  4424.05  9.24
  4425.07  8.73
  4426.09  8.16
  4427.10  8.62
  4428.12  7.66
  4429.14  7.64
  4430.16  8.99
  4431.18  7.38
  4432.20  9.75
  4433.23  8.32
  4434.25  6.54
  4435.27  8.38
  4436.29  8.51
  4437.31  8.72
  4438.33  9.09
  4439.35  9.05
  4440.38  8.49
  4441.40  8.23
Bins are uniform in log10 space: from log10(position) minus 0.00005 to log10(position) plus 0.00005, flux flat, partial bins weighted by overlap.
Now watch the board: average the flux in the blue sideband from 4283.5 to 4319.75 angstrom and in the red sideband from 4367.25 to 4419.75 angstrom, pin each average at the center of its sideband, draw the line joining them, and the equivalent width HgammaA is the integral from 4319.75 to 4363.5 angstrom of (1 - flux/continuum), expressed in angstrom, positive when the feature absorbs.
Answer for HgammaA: 3.16 angstrom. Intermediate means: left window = 7.74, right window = 8.12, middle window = 7.33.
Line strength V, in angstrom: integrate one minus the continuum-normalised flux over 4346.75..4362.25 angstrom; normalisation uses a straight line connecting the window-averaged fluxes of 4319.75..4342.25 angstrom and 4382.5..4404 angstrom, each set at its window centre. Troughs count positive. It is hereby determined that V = 1.0 angstrom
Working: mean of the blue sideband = 7.59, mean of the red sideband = 8.06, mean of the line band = 7.28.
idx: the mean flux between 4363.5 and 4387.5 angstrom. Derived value 8.32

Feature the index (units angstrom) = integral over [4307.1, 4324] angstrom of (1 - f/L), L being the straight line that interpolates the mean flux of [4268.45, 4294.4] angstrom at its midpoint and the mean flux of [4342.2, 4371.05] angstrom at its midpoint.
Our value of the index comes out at -0.06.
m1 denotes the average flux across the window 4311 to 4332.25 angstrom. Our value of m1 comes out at 7.6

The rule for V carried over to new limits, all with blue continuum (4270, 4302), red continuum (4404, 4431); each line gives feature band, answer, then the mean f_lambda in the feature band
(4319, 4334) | 1.54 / 7.09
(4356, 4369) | -0.21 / 8.08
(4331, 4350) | 1.54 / 7.28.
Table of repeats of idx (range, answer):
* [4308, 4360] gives 7.46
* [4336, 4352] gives 7.48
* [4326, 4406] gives 7.82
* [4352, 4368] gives 7.93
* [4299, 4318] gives 7.81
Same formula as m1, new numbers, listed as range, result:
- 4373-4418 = 8.07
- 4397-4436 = 8.06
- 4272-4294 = 8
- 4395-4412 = 8.02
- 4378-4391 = 8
